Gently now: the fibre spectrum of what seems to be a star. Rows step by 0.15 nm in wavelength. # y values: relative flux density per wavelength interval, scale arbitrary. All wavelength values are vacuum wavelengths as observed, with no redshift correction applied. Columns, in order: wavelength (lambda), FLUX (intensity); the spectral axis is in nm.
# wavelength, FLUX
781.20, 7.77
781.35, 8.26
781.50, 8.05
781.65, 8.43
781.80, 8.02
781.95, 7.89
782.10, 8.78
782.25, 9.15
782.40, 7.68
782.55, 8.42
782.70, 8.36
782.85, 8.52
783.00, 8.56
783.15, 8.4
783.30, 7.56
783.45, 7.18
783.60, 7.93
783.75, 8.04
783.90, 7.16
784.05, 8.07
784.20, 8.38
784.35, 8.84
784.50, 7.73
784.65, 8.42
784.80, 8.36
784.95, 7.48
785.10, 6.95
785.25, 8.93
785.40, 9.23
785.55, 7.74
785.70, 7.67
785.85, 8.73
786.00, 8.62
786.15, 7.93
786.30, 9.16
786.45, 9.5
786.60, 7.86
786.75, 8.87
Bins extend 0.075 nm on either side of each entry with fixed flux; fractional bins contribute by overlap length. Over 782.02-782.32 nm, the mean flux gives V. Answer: 8.94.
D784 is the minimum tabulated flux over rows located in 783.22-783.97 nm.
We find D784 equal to 7.16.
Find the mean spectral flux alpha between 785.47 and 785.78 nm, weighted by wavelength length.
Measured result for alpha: 7.75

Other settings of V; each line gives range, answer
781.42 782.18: 8.24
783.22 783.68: 7.57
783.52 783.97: 7.71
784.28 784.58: 8.28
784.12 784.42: 8.6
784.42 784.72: 8.08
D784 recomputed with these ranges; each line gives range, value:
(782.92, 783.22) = 8.4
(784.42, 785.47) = 6.95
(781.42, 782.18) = 7.89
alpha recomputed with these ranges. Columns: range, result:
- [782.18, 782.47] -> 8.42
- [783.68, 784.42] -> 8.09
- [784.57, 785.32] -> 8.02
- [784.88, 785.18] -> 7.24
